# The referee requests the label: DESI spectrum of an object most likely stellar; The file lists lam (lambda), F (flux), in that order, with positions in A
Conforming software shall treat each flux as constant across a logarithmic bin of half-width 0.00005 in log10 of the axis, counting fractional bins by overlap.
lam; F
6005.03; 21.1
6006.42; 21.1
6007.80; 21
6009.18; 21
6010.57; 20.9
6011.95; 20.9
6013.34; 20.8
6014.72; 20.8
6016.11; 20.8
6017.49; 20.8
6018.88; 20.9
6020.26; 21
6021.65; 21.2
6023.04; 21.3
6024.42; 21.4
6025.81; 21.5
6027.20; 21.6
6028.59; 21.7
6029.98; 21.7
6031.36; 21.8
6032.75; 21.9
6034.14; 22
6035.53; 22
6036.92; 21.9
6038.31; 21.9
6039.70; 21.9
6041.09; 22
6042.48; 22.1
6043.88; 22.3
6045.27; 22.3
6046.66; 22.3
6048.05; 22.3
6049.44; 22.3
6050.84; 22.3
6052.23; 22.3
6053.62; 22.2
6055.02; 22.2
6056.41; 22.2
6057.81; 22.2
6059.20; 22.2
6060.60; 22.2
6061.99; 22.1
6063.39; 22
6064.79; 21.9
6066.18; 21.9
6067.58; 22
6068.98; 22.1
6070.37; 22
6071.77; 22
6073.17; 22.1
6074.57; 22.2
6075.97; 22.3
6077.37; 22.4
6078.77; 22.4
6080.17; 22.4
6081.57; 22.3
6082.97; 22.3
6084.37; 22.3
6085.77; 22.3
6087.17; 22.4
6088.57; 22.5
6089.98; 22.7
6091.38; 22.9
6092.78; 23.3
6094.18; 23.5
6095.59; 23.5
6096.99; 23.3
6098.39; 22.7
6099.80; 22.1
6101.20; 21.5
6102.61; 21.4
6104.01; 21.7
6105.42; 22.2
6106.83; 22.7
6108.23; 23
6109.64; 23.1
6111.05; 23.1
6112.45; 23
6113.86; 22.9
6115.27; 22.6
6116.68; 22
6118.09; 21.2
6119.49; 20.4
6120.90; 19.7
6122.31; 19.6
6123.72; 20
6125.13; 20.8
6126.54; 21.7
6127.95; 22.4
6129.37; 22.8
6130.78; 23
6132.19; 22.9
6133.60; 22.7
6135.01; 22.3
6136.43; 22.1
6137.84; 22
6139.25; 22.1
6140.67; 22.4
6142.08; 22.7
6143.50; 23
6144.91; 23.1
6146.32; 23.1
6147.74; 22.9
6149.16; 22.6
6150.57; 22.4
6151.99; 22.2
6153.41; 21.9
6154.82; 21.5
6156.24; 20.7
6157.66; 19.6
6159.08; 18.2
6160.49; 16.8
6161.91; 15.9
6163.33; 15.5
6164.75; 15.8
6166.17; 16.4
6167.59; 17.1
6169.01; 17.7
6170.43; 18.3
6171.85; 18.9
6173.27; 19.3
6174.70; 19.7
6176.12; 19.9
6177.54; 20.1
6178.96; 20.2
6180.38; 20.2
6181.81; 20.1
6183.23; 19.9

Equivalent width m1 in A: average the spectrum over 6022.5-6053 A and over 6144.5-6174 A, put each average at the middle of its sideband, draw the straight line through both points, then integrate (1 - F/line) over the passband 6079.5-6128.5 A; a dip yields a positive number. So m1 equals -3.7 A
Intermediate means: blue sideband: 22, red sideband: 19.5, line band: 22.2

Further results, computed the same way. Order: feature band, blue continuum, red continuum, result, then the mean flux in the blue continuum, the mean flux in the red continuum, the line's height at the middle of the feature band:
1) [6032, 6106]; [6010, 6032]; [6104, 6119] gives -1.24 A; 21.2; 22.5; 21.9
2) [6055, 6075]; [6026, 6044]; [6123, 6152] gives -0.06 A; 21.9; 22.3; 22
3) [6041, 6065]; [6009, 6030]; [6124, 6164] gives -1.14 A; 21.1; 21.4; 21.2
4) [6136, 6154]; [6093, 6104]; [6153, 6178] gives -2.56 A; 22.6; 18.5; 19.7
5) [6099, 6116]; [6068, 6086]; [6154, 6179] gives -1.24 A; 22.2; 18.4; 20.9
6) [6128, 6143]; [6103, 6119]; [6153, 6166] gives -1.59 A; 22.5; 18.3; 20.3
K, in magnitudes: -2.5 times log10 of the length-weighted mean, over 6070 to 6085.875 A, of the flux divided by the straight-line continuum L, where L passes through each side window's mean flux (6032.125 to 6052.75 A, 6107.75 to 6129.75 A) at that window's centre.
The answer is -0.015 mag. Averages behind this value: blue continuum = 22.1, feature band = 22.2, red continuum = 21.7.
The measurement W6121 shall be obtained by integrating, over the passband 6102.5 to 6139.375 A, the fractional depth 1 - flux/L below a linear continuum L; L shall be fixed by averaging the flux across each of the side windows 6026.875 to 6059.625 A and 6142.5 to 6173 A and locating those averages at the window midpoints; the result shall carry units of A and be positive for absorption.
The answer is -2.72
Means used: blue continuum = 22.1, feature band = 22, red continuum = 19.7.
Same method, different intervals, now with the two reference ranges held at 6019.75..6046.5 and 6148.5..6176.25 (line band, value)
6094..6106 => -1.2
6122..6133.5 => -1.2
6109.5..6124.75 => -1.2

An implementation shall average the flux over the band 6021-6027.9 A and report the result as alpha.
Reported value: 21.4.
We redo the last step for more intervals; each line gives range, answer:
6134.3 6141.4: 22.2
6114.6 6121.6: 21.2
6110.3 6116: 22.9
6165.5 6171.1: 17.4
